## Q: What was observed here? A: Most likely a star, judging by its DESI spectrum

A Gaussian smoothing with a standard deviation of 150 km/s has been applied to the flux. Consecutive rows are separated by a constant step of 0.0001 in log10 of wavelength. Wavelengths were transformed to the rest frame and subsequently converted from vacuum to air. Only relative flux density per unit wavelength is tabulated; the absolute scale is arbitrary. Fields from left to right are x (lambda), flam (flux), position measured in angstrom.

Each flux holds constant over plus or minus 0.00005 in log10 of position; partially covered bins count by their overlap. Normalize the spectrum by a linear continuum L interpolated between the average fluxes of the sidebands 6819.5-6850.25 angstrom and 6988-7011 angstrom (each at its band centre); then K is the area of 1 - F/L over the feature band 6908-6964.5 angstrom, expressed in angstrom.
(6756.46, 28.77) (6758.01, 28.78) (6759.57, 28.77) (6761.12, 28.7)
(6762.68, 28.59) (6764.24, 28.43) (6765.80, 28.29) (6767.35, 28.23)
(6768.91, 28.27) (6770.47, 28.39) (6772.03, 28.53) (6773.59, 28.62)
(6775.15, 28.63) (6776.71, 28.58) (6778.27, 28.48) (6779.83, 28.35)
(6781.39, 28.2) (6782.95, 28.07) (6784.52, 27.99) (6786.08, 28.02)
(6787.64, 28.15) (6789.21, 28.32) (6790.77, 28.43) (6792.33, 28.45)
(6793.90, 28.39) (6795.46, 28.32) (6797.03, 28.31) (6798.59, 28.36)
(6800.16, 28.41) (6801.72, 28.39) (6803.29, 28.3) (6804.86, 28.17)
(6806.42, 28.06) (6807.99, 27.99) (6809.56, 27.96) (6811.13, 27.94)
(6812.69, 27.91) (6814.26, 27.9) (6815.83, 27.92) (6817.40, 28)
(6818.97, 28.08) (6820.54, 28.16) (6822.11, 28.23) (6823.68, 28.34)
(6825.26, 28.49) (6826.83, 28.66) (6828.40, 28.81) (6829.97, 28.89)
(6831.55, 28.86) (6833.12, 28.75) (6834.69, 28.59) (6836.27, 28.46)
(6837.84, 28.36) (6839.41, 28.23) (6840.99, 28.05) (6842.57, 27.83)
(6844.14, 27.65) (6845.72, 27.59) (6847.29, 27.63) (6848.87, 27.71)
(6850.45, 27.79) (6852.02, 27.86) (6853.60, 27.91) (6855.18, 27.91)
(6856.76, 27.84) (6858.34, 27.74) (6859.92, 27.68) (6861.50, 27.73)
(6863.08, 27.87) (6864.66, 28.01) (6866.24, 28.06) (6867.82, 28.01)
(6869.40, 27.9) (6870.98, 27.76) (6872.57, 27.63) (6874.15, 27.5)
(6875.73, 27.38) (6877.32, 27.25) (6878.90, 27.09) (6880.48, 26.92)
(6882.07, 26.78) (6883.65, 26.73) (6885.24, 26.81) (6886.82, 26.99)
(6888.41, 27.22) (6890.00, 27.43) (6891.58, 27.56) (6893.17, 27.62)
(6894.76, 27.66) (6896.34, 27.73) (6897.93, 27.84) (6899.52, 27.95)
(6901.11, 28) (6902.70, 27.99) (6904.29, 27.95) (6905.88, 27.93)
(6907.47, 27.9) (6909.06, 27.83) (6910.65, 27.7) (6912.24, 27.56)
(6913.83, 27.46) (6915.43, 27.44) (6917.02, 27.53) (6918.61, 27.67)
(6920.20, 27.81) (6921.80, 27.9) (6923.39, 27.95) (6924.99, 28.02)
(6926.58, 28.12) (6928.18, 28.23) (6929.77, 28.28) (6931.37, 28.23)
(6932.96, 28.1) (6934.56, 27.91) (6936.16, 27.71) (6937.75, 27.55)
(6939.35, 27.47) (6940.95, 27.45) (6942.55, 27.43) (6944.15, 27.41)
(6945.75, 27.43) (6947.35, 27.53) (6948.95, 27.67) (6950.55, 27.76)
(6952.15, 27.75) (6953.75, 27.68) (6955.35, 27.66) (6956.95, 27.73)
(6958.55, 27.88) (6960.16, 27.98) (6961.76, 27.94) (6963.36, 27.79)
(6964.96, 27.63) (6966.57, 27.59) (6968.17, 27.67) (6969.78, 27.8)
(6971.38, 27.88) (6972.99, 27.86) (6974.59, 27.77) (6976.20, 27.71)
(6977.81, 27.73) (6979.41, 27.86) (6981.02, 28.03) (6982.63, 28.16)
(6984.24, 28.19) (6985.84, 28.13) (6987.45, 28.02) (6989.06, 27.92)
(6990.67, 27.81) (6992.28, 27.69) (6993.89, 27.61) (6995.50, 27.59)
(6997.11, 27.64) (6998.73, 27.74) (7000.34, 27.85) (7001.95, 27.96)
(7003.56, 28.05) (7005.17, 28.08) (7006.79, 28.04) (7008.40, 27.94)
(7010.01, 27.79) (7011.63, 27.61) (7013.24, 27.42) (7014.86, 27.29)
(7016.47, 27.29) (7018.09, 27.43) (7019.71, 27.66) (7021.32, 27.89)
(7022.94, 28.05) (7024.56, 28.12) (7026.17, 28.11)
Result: 0.5 angstrom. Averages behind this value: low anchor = 28.3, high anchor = 27.8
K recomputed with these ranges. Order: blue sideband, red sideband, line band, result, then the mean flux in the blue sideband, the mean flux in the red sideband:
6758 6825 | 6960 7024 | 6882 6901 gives 0.43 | 28.3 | 27.8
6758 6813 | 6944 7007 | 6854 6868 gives 0.13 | 28.3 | 27.8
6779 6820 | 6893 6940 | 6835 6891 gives 0.69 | 28.2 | 27.8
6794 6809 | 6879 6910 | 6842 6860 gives 0.06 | 28.3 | 27.5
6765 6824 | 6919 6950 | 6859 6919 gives 0.77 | 28.2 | 27.8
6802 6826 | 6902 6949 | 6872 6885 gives 0.36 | 28.1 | 27.8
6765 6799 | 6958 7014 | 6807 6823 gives 0.14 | 28.3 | 27.8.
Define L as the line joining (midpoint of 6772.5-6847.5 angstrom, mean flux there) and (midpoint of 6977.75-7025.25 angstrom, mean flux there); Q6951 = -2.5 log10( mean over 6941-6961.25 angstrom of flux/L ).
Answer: 0.01 mag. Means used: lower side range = 28.3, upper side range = 27.8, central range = 27.7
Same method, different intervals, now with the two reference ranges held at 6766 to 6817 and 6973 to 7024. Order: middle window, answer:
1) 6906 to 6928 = 0.008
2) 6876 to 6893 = 0.037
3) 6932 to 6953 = 0.011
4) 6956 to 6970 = 0.004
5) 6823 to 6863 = 0.001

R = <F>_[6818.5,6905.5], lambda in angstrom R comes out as 27.8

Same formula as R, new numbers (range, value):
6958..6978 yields 27.8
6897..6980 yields 27.8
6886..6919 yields 27.7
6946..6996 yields 27.8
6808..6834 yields 28.3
